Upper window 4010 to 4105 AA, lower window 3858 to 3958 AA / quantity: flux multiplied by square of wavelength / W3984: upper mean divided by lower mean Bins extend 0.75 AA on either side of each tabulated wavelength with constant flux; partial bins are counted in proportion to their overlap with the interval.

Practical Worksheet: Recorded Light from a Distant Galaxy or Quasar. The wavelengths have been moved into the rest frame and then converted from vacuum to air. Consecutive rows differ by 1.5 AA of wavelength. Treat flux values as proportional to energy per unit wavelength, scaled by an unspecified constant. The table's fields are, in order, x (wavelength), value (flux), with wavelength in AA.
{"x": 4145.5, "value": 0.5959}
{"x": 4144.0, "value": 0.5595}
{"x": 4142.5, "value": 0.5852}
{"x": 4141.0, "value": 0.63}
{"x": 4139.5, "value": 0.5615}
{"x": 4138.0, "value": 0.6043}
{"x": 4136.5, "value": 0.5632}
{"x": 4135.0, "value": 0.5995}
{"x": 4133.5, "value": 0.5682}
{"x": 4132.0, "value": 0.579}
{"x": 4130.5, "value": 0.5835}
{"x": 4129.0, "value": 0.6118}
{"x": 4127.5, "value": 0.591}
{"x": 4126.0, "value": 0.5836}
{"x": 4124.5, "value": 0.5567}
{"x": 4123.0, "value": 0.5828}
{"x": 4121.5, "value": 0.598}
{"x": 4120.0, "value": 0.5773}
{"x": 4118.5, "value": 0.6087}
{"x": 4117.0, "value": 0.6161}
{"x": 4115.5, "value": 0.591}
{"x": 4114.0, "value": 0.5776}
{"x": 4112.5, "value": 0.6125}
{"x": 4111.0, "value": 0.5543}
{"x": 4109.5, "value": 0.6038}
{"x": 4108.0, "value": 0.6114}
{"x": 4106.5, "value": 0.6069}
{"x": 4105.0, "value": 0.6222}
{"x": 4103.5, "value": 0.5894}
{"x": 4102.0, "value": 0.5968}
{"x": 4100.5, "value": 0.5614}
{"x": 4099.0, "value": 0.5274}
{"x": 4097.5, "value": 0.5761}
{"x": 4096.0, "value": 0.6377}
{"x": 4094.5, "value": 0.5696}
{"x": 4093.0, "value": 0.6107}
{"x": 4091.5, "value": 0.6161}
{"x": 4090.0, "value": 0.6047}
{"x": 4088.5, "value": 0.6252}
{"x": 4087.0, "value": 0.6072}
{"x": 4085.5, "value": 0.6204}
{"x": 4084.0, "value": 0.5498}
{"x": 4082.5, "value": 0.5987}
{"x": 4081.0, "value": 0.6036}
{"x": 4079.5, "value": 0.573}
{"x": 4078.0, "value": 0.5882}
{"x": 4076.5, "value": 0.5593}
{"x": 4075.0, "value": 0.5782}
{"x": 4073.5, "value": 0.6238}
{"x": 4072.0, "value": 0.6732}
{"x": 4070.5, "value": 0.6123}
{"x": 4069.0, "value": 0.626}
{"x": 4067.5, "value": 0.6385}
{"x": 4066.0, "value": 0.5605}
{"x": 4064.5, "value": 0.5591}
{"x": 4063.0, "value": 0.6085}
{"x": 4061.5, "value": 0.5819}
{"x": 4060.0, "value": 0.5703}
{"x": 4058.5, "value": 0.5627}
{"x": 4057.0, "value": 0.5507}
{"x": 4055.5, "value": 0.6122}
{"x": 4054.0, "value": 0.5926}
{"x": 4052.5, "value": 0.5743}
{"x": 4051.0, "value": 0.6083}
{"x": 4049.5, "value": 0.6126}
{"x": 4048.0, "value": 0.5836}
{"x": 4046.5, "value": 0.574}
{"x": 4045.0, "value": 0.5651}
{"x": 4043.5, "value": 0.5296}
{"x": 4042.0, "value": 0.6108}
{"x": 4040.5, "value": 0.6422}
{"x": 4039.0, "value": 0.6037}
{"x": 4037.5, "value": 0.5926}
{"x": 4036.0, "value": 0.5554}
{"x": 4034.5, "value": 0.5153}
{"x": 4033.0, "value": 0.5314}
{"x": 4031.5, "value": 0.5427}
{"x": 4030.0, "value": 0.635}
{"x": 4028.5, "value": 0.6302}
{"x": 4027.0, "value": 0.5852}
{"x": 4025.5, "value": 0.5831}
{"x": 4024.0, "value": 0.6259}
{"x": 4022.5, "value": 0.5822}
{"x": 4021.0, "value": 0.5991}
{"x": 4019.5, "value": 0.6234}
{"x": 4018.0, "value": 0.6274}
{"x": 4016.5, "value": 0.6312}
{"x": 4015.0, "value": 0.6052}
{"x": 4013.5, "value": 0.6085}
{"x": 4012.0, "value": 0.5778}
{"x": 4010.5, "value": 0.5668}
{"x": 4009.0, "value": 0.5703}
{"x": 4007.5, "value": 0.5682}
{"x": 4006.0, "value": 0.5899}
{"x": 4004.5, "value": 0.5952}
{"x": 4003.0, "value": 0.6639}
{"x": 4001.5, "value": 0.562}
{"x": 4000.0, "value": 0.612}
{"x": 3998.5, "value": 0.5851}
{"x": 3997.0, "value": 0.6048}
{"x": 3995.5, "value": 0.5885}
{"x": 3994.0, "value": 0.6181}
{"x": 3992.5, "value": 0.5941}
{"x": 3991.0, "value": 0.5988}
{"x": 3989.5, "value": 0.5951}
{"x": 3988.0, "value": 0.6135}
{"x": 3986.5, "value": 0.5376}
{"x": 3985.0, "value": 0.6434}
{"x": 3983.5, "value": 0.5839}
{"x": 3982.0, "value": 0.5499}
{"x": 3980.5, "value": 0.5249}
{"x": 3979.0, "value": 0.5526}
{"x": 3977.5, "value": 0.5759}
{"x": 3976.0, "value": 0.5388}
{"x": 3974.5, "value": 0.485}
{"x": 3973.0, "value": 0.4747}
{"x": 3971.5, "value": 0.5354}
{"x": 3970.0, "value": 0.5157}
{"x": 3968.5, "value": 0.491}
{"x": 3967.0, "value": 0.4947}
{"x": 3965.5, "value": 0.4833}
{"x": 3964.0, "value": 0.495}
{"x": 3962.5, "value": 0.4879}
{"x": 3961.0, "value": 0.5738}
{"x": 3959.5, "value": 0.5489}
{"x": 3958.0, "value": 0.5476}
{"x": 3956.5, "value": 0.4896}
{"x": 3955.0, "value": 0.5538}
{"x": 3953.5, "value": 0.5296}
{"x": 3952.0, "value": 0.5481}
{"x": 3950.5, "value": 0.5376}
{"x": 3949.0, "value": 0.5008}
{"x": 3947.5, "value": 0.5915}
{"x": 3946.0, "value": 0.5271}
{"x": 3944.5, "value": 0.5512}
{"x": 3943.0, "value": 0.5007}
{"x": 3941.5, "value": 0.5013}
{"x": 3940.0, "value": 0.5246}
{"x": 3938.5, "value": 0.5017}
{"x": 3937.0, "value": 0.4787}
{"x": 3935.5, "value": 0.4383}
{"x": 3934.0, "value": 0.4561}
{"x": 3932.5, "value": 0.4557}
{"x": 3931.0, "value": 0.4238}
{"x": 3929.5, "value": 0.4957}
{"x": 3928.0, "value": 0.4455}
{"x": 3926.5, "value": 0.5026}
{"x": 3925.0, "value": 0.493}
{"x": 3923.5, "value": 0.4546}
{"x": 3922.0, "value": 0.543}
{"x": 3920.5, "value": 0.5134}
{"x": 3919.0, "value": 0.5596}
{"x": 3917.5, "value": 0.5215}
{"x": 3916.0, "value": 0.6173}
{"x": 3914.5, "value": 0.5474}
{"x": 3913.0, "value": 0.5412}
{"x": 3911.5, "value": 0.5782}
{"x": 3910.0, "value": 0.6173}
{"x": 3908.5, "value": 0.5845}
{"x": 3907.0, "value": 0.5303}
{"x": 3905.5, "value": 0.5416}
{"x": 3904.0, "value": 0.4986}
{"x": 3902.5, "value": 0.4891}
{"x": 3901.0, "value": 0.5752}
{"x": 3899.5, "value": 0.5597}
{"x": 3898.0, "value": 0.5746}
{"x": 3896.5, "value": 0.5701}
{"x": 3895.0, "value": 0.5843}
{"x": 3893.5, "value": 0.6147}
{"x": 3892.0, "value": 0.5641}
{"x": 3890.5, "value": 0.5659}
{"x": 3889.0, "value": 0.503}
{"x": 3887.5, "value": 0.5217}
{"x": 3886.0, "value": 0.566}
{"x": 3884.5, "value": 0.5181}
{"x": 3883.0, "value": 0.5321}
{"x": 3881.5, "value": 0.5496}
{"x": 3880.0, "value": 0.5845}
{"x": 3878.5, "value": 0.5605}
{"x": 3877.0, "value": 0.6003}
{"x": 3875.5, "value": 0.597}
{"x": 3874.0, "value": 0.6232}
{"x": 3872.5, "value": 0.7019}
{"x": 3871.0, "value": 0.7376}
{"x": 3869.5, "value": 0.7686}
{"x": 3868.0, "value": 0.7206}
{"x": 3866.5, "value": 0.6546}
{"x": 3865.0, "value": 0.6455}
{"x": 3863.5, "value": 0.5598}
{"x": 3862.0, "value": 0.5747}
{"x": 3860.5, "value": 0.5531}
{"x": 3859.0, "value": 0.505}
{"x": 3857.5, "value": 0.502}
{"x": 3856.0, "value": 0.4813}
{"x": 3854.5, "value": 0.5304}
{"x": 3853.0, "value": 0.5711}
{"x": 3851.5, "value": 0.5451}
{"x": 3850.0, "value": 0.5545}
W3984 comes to 1.16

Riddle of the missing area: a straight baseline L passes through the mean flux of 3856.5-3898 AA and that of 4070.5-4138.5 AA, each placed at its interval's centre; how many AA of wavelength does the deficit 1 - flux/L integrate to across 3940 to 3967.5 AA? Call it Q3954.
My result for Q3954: 3.1 AA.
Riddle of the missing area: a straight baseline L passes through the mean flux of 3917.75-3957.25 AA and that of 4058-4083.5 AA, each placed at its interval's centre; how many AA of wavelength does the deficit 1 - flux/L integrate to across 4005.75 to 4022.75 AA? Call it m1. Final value -1.2 AA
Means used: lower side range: 0.505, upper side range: 0.595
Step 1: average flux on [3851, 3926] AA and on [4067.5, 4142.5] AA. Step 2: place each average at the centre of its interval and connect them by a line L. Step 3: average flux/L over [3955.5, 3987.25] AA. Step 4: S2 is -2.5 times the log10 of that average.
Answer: 0.10 mag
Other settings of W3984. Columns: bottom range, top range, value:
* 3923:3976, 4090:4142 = 1.27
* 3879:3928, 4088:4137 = 1.20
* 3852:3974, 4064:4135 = 1.20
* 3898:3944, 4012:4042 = 1.21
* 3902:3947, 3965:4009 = 1.13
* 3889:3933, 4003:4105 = 1.19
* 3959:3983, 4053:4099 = 1.20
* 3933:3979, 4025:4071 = 1.19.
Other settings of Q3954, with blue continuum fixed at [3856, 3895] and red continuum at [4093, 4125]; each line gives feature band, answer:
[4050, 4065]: 0.2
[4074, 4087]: 0.1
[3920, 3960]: 5.8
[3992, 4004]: -0.3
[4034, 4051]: 0.2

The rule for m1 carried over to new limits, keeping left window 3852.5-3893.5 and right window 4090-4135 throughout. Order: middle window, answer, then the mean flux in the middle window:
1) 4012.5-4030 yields -0.6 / 0.61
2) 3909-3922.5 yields 0.6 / 0.561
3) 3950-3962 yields 1.0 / 0.54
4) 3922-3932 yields 1.9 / 0.474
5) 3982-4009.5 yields -0.3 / 0.595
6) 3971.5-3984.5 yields 1.1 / 0.538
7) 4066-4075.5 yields -0.5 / 0.621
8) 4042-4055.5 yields 0.1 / 0.584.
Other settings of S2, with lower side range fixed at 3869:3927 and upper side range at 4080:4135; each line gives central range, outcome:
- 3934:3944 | 0.17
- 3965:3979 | 0.12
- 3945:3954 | 0.06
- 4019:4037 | 0.00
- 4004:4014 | 0.00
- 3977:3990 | 0.00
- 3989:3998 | -0.04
